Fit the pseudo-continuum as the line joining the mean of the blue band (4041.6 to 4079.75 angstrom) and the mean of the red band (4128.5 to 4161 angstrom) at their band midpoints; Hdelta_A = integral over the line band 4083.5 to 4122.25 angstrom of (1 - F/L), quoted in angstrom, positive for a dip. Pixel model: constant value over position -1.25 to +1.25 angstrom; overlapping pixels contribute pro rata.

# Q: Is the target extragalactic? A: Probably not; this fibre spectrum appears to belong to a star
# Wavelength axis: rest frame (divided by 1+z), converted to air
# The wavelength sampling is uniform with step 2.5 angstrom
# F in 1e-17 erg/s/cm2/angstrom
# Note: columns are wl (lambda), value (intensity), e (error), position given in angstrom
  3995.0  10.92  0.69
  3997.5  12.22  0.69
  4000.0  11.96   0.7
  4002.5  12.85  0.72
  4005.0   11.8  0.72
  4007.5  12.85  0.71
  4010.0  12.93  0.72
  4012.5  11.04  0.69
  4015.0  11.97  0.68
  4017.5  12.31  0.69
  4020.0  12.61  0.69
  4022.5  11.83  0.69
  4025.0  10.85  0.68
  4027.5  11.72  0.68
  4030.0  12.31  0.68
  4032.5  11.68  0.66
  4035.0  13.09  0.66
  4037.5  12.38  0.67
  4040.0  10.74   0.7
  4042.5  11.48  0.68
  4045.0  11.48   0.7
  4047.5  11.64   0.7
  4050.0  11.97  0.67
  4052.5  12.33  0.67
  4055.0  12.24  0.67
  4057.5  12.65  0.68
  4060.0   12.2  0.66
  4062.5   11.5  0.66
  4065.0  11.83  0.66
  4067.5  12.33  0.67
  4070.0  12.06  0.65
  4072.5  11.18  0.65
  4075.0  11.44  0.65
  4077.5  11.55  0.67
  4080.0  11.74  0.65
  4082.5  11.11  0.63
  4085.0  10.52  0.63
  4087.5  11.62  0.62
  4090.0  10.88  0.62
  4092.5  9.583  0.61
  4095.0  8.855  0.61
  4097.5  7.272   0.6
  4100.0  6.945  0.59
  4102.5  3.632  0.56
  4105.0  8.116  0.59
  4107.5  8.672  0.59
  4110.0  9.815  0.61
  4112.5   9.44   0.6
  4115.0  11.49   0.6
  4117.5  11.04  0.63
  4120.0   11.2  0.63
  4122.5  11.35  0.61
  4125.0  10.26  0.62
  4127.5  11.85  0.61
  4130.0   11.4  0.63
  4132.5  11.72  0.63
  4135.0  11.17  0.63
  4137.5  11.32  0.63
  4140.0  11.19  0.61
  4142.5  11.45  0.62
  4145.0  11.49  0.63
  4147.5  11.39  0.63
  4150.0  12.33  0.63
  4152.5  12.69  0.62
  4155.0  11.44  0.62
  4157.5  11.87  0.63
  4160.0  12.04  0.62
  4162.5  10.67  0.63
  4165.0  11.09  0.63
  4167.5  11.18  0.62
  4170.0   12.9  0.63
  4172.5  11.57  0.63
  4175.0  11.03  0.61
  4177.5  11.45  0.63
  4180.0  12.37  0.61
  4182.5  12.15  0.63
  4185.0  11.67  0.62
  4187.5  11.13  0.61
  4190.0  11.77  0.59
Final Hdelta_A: 7.97 angstrom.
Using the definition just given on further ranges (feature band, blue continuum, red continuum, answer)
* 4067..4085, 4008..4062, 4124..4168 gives 0.4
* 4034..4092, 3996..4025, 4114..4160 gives 0.8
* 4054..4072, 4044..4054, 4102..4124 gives -1.1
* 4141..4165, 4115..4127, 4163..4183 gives -0.5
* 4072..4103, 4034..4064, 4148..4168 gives 5.3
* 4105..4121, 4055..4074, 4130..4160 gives 2.3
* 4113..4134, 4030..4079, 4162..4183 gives 0.9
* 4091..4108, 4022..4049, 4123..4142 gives 5.7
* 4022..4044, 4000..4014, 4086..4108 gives -1.3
